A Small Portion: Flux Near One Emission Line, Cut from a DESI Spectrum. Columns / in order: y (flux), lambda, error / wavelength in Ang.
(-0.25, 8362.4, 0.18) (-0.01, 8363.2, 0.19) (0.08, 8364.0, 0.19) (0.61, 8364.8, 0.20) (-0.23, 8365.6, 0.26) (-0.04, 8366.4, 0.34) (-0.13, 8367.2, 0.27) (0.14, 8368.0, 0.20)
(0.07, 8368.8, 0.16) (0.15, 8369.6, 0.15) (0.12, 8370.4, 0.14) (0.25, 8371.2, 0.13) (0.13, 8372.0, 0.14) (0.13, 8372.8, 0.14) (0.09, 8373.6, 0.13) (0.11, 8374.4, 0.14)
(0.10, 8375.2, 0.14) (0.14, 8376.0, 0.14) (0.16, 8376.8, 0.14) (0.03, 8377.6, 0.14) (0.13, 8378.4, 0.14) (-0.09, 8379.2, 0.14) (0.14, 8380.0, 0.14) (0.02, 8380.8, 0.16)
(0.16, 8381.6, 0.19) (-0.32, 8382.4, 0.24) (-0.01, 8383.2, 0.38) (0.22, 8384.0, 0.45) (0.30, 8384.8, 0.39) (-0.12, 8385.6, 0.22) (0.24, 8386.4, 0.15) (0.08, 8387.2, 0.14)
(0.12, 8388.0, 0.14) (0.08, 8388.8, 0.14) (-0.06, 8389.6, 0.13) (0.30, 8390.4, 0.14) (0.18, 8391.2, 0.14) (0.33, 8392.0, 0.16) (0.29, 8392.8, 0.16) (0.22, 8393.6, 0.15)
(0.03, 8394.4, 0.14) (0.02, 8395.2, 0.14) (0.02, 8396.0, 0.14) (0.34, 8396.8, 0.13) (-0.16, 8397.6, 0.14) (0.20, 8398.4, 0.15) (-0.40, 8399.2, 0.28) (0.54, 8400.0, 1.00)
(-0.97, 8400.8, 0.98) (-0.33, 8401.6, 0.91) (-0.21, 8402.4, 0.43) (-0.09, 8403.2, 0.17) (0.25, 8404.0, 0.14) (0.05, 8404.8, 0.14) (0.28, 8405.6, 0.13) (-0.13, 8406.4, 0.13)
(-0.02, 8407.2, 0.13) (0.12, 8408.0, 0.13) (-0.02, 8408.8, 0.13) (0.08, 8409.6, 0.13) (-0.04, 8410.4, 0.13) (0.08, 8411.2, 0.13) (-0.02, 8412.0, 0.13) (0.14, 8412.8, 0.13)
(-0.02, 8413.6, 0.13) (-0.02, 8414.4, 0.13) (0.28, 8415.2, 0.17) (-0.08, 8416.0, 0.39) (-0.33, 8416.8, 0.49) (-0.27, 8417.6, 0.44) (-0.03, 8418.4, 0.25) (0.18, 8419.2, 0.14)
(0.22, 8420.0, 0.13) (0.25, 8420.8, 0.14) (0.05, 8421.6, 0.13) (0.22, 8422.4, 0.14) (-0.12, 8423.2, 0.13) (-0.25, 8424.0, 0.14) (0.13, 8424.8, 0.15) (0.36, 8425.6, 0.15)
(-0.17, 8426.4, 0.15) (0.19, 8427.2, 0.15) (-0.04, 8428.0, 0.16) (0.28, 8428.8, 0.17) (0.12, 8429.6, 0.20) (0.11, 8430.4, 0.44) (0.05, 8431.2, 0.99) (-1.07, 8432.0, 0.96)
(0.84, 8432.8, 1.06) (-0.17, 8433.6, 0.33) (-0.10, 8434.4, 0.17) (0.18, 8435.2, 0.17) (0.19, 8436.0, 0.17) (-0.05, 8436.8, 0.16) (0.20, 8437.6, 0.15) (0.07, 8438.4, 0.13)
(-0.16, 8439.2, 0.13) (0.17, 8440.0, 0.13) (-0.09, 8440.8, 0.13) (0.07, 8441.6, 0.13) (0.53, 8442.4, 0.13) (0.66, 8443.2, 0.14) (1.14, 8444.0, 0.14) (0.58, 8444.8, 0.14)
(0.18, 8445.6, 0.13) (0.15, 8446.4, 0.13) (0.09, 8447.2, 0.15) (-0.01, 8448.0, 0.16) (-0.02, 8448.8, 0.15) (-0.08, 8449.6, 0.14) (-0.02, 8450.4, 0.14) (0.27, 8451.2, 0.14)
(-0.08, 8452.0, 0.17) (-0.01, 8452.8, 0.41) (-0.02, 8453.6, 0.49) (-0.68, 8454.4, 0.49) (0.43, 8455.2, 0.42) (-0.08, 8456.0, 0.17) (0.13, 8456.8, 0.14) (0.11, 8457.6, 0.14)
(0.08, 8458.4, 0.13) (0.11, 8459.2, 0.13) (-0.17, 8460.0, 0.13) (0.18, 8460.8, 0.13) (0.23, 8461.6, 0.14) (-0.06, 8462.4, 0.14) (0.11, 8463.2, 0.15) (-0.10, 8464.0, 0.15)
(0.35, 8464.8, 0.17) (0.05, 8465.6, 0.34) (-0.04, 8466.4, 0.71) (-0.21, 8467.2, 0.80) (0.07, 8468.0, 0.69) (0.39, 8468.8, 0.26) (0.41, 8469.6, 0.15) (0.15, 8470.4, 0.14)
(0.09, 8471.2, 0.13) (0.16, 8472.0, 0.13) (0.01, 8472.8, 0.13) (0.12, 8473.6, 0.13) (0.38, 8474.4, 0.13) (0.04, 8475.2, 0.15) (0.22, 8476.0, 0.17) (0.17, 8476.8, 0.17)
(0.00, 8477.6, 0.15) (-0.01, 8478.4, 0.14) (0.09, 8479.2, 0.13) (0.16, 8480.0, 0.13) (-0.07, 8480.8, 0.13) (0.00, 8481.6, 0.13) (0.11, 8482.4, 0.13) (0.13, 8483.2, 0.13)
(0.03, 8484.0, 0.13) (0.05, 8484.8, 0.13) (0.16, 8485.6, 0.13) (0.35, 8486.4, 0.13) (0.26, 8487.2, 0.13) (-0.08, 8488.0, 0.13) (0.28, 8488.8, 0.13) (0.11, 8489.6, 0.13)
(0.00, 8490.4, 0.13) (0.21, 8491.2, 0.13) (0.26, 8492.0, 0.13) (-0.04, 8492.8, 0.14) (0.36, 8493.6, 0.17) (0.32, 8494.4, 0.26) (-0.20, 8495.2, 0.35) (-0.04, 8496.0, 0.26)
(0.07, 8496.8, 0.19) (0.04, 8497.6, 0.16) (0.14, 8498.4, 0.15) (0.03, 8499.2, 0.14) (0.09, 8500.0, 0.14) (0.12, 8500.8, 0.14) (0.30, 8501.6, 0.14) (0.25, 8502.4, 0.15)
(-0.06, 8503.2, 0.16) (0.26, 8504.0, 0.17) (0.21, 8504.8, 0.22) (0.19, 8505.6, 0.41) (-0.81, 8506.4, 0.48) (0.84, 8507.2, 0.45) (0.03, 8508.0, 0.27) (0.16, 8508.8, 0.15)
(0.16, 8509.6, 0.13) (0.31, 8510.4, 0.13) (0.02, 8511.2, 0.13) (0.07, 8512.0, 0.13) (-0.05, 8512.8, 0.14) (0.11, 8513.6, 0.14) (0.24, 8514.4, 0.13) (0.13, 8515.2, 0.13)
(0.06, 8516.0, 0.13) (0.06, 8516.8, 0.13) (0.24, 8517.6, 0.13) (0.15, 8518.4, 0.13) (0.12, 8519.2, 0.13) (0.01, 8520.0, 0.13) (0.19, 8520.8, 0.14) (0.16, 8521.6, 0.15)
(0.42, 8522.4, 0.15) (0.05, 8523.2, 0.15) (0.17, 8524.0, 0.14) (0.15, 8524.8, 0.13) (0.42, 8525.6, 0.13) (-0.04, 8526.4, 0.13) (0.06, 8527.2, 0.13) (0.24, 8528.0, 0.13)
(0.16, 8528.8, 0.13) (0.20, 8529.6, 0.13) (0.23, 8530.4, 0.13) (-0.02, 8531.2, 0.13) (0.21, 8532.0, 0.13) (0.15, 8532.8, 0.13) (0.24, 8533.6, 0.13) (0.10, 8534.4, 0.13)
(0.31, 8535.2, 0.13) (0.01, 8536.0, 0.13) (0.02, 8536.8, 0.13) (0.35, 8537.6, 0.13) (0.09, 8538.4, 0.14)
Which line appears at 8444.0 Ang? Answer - Halpha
